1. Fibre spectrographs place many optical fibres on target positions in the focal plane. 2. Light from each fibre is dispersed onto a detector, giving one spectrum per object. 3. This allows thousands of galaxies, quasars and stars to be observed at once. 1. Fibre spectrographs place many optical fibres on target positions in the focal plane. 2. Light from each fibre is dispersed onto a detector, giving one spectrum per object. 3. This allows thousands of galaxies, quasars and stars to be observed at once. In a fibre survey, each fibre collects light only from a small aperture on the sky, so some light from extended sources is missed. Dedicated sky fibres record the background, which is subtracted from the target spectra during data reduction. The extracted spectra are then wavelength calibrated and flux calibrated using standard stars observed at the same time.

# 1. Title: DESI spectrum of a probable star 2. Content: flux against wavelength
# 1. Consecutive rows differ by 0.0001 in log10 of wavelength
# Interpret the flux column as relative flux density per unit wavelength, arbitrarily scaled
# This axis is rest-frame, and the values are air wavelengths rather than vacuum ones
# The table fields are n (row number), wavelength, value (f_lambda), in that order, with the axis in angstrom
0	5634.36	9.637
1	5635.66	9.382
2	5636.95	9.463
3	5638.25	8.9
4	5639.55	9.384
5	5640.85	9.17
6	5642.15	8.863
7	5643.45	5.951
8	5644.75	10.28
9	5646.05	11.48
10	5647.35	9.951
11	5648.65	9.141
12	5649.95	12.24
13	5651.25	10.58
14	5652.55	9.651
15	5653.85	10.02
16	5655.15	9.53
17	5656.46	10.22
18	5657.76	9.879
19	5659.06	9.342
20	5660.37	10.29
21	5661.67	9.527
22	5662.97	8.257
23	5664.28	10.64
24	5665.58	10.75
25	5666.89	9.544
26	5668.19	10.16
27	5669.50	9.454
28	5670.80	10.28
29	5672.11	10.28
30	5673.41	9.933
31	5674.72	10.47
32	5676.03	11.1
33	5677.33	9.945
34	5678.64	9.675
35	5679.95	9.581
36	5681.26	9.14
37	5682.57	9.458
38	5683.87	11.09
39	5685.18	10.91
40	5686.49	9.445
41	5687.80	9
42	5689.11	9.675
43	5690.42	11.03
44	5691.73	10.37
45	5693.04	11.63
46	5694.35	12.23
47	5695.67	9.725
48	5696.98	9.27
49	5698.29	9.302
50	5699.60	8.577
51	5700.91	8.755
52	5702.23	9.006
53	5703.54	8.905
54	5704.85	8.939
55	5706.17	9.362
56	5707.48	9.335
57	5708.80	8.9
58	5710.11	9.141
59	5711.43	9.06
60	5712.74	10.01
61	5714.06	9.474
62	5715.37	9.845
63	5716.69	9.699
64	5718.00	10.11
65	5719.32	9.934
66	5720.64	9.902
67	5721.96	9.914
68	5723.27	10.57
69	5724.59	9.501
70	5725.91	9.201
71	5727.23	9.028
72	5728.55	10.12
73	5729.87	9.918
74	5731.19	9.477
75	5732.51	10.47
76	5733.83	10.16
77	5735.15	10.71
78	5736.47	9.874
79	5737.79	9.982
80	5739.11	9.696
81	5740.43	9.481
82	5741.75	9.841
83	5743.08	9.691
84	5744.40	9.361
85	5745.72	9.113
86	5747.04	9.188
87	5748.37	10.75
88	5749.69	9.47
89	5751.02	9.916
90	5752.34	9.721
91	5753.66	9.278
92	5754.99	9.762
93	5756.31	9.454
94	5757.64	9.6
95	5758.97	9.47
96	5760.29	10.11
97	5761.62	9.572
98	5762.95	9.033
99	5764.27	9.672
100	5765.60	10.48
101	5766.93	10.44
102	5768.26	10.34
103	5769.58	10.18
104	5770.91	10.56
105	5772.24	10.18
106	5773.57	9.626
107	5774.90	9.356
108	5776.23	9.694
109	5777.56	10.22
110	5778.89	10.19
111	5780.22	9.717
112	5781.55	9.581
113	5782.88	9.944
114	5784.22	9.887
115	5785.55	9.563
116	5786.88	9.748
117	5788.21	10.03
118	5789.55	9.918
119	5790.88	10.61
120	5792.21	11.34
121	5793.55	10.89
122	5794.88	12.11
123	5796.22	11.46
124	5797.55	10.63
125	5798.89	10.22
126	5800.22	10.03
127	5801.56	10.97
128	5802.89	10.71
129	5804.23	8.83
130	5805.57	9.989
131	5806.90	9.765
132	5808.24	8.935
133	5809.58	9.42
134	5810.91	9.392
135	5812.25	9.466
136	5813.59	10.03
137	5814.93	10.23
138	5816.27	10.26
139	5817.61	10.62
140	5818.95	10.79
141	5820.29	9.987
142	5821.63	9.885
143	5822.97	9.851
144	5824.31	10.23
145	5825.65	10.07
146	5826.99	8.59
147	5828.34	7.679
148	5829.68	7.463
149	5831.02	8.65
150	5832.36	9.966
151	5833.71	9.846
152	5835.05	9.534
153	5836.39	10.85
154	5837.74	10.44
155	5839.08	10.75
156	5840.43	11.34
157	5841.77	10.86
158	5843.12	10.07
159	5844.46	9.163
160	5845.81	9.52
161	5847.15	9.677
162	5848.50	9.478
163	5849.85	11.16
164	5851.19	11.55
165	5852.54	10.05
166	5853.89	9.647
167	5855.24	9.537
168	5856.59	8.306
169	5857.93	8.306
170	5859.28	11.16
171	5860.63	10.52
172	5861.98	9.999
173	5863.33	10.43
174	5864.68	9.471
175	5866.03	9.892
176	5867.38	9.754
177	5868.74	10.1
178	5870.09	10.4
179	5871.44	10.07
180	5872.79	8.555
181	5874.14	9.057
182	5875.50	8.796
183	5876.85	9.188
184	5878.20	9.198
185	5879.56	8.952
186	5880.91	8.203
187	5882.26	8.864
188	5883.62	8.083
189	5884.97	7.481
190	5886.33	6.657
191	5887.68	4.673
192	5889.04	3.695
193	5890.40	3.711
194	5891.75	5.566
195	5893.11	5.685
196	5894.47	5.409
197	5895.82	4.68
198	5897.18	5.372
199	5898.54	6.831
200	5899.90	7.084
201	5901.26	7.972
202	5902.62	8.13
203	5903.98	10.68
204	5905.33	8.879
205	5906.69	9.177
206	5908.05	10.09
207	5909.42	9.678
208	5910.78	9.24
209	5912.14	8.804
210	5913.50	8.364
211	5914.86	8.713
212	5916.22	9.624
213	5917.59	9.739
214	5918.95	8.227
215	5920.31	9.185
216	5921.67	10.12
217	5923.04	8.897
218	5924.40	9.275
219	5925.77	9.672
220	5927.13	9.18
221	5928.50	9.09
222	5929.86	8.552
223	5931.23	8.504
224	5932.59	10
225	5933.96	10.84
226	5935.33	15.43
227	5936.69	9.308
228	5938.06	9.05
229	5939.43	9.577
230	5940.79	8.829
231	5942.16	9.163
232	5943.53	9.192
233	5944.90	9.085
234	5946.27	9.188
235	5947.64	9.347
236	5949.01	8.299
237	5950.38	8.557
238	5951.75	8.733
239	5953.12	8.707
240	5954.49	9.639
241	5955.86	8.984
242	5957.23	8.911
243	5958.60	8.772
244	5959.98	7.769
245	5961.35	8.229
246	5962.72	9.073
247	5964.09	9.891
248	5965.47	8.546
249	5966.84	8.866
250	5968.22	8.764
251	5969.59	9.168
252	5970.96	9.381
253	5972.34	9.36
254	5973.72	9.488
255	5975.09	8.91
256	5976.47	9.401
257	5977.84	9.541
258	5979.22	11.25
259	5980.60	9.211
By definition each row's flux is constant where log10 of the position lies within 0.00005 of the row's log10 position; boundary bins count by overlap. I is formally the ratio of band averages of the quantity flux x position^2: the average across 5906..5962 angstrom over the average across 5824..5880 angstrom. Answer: 0.98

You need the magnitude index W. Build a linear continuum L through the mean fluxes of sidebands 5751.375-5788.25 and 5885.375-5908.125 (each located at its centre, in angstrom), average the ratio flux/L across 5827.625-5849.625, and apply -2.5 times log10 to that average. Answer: -0.20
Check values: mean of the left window 9.84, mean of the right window 6.64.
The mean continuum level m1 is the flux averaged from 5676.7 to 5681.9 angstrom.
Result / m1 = 9.57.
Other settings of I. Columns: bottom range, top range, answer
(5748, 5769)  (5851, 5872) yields 1.05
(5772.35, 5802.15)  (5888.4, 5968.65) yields 0.88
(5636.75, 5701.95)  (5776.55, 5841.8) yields 1.07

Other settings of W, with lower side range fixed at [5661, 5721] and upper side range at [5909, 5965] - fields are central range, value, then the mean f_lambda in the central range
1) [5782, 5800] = -0.10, 10.5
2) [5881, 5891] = 0.43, 6.3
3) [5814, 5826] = -0.08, 10.2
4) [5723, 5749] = -0.01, 9.79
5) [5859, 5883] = -0.02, 9.56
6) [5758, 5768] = -0.02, 9.84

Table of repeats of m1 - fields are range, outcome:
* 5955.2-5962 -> 8.53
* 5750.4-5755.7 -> 9.68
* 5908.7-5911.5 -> 9.43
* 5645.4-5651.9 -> 10.7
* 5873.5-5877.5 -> 9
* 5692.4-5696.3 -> 11.2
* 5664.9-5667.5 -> 10.2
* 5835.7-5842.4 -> 10.8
